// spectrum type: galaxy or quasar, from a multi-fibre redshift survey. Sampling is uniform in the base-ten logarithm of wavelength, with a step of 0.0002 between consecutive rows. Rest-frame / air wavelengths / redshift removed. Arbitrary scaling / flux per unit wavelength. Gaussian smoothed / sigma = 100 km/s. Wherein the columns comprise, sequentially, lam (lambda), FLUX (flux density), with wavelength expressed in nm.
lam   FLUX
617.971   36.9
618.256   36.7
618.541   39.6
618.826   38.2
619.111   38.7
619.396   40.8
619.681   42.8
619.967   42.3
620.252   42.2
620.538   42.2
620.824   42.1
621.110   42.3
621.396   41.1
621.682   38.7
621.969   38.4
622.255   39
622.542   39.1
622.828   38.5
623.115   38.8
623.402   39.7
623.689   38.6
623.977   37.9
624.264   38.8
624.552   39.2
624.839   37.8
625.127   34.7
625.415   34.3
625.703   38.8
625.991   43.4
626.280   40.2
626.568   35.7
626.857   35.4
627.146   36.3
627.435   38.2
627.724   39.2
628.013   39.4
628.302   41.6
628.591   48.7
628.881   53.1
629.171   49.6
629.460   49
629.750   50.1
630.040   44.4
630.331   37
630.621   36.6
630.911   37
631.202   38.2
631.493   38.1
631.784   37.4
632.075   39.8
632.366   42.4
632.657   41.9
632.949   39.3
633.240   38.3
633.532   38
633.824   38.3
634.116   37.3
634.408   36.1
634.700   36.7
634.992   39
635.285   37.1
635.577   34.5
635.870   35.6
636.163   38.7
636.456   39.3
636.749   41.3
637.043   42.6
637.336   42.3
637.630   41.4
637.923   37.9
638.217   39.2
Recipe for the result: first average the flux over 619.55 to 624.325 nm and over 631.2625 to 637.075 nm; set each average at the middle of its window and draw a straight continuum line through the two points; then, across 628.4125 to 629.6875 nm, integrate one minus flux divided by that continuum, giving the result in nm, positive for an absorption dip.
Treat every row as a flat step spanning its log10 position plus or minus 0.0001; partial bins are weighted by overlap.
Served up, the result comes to -0.348 nm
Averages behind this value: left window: 40.2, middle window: 49.9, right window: 38.5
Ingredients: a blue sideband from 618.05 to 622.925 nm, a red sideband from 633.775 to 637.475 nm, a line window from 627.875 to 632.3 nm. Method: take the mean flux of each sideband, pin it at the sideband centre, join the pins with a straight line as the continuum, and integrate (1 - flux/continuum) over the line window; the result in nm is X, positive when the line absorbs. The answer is -0.41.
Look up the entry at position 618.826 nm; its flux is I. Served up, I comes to 38.2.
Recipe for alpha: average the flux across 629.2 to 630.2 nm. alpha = 47.9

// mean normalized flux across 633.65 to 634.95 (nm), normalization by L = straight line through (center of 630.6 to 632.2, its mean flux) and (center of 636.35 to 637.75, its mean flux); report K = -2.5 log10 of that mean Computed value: 0.07 mag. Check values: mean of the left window 37.9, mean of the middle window 37.3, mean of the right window 41.4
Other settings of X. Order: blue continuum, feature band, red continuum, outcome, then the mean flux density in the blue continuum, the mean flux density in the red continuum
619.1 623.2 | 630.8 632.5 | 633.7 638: 0.013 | 40.5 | 38.6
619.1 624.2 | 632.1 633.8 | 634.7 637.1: -0.053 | 40.2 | 38.2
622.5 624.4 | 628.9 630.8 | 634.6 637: -0.323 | 38.8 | 38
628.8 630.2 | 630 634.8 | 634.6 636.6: 0.526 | 48.9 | 37.3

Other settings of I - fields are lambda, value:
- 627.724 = 39.2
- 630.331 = 37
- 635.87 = 35.6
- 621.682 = 38.7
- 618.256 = 36.7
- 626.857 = 35.4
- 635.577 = 34.5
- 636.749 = 41.3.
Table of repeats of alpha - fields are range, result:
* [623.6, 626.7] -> 38.1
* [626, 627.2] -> 37.7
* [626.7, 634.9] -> 40.6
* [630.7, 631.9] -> 37.6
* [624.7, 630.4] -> 41.4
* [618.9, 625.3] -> 39.7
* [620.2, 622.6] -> 40.5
